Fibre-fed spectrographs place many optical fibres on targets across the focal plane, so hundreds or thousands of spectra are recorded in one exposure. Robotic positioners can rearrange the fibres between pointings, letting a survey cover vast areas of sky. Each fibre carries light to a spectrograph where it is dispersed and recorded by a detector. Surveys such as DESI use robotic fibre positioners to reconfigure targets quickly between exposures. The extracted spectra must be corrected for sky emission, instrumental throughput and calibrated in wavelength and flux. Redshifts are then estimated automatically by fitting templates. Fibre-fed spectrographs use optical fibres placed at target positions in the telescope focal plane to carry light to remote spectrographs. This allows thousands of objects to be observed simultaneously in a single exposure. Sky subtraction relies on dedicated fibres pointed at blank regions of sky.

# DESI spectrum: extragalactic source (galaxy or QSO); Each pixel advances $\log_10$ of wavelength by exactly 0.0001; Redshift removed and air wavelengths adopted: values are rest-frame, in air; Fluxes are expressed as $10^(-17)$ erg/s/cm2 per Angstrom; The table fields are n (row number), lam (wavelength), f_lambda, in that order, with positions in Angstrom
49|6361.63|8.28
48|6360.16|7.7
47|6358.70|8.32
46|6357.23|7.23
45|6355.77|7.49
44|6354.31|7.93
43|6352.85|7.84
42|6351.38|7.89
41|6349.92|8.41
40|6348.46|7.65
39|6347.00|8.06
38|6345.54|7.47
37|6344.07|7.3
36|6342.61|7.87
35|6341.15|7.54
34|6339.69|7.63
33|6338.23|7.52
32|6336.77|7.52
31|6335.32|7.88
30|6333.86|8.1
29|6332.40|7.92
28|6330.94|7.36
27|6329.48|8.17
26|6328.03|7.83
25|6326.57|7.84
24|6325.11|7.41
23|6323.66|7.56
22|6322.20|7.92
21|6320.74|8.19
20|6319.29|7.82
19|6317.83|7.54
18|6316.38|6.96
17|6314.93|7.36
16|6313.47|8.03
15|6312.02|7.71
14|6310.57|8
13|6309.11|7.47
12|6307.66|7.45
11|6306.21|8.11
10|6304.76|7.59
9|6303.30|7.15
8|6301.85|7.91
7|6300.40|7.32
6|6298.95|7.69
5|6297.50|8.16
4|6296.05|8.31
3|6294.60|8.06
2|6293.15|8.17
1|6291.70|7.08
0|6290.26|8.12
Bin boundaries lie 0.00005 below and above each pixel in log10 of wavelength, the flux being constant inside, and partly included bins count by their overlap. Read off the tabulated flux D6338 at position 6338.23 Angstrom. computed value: 7.52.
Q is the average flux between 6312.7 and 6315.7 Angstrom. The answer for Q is 7.69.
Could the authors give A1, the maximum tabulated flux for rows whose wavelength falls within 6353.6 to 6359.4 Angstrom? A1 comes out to 8.32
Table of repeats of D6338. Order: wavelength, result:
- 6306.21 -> 8.11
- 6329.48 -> 8.17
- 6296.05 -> 8.31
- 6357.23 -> 7.23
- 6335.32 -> 7.88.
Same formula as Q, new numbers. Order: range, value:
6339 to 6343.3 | 7.68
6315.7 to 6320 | 7.44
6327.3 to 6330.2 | 8.02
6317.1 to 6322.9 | 7.87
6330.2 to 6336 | 7.8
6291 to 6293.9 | 7.63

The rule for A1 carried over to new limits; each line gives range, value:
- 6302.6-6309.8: 8.11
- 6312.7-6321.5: 8.19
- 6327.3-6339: 8.17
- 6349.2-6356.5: 8.41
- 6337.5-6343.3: 7.87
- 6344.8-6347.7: 8.06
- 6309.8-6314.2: 8.03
